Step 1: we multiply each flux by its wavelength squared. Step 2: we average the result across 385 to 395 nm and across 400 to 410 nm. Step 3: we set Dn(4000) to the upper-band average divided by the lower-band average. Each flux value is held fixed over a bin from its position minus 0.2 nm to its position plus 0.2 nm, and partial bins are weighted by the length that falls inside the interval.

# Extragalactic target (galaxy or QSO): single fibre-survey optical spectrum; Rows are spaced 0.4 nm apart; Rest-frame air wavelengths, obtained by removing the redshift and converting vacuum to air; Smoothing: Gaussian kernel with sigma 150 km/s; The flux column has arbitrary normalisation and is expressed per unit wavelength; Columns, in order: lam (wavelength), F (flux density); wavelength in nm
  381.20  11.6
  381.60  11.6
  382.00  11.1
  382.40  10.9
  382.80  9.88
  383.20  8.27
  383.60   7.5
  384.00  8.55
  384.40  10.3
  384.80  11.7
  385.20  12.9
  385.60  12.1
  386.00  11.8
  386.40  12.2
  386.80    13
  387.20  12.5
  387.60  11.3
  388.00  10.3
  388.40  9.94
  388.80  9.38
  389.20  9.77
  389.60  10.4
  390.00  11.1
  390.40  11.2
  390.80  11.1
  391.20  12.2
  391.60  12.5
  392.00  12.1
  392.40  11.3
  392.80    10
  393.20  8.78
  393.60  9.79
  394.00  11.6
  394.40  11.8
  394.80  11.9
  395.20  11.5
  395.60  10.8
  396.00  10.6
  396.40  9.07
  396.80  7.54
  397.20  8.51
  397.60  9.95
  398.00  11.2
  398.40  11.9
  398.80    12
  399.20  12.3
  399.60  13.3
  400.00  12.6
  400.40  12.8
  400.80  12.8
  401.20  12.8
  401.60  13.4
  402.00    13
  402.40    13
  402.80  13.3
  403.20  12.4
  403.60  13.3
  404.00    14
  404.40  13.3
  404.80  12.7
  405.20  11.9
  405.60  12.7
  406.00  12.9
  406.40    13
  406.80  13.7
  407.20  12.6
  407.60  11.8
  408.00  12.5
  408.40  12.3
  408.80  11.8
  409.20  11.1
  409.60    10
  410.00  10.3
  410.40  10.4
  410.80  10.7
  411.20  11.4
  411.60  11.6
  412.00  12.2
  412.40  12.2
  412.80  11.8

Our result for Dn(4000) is 1.21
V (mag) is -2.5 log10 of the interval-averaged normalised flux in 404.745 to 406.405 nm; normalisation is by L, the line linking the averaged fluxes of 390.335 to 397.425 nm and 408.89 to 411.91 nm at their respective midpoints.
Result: -0.17 mag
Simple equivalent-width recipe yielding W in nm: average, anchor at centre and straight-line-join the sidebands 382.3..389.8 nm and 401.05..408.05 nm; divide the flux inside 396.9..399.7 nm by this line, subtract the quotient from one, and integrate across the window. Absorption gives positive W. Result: 0.25 nm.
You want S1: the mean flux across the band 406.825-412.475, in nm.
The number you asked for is 11.5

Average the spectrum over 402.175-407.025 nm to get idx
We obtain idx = 13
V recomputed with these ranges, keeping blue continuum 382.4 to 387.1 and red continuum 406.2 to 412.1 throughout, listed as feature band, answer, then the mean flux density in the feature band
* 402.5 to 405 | -0.15 mag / 13.2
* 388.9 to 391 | 0.03 mag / 10.7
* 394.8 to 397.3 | 0.13 mag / 9.89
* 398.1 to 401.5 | -0.11 mag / 12.5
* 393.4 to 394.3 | 0.03 mag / 10.8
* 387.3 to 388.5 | 0.02 mag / 10.7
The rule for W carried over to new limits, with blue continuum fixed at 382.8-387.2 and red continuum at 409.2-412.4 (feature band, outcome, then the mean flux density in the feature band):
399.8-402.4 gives -0.46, 12.9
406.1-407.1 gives -0.20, 13.2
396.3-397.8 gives 0.30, 8.75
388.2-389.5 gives 0.14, 9.75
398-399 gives -0.08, 11.8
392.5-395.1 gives 0.05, 10.7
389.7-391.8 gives -0.13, 11.6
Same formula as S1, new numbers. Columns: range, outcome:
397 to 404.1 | 12.3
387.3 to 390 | 10.3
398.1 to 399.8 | 12.3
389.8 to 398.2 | 10.7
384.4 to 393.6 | 11.2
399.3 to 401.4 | 12.8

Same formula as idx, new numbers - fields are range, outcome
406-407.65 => 12.9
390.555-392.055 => 11.9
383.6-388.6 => 11.2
